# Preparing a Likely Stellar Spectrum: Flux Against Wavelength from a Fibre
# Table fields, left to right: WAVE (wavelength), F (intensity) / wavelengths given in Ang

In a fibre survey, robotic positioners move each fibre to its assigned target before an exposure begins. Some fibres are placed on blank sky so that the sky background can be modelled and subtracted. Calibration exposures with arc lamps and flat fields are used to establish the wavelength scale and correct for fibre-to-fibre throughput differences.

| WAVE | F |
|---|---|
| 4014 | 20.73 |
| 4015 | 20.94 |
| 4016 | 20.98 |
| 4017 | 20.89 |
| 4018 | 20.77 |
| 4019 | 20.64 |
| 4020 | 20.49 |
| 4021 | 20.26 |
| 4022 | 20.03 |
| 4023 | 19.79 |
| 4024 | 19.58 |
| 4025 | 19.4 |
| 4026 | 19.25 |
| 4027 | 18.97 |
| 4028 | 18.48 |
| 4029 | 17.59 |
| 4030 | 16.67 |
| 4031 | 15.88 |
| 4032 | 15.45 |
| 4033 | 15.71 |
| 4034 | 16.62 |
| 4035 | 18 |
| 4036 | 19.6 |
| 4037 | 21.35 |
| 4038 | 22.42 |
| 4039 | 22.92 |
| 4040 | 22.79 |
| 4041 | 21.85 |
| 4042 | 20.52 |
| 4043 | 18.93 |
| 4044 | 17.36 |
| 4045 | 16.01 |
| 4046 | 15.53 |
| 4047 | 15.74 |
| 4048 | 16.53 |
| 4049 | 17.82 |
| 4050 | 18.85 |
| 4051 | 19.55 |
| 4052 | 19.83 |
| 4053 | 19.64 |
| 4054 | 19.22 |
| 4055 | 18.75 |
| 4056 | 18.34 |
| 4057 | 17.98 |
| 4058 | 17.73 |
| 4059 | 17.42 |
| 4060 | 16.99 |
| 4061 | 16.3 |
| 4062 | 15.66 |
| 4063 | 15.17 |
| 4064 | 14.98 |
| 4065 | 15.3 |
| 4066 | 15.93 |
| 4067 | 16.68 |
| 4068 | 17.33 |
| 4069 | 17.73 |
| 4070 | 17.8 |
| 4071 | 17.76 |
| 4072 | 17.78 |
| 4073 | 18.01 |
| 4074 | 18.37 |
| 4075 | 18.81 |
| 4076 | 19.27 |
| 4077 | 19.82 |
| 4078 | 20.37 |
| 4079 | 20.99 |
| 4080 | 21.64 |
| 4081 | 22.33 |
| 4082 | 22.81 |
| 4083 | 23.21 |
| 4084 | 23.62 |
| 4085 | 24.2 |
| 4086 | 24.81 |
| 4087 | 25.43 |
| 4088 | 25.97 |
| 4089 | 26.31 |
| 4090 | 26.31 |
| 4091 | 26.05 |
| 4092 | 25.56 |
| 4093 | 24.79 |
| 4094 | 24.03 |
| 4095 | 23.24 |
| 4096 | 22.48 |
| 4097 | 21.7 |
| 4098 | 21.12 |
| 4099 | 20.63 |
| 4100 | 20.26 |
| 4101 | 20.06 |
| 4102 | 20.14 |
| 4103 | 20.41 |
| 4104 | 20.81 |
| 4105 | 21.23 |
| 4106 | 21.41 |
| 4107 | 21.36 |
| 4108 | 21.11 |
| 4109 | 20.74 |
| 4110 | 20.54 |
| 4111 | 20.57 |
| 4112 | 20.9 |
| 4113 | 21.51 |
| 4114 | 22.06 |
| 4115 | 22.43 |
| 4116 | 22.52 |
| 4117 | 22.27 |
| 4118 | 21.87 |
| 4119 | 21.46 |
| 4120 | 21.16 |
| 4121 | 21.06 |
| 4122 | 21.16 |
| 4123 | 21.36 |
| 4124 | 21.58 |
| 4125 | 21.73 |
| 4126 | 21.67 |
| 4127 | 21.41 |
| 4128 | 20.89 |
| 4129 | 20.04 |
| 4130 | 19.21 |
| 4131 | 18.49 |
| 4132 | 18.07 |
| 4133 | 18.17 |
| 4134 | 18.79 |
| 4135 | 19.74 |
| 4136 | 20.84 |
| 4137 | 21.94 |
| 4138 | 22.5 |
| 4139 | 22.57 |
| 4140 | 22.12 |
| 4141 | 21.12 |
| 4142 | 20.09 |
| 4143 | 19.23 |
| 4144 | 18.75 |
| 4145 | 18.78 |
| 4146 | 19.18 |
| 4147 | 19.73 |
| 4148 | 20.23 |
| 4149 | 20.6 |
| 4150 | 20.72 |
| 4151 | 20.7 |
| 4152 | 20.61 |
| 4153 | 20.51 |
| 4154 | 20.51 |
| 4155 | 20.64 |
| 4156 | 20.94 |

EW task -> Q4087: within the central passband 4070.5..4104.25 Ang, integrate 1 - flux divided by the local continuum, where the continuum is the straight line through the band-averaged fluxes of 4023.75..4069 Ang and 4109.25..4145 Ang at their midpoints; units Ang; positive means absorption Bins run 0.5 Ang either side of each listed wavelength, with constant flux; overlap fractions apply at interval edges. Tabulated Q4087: -4.5 Ang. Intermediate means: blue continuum 18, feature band 22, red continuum 20.8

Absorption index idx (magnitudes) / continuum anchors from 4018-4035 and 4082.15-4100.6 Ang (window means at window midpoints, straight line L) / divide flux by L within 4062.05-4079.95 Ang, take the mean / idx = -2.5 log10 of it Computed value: 0.24 mag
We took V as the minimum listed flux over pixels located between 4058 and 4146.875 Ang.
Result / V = 14.98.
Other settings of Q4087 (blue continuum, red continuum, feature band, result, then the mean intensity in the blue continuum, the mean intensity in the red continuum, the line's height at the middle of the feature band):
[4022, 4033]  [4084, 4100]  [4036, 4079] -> 5.0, 18.1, 24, 20.9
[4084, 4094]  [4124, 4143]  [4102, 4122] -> 1.3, 25.3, 20.5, 22.8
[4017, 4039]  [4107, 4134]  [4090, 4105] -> -1.4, 19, 20.9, 20.4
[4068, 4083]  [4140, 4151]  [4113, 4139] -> -1.4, 19.6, 20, 19.9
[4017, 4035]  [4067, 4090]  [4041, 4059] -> 1.4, 18.6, 21.1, 19.8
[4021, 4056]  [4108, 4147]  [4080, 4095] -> -3.5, 18.7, 20.7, 19.8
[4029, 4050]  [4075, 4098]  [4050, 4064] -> 1.6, 18.4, 23.3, 20.2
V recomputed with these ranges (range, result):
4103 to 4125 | 20.41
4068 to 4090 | 17.33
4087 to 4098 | 21.12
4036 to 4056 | 15.53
